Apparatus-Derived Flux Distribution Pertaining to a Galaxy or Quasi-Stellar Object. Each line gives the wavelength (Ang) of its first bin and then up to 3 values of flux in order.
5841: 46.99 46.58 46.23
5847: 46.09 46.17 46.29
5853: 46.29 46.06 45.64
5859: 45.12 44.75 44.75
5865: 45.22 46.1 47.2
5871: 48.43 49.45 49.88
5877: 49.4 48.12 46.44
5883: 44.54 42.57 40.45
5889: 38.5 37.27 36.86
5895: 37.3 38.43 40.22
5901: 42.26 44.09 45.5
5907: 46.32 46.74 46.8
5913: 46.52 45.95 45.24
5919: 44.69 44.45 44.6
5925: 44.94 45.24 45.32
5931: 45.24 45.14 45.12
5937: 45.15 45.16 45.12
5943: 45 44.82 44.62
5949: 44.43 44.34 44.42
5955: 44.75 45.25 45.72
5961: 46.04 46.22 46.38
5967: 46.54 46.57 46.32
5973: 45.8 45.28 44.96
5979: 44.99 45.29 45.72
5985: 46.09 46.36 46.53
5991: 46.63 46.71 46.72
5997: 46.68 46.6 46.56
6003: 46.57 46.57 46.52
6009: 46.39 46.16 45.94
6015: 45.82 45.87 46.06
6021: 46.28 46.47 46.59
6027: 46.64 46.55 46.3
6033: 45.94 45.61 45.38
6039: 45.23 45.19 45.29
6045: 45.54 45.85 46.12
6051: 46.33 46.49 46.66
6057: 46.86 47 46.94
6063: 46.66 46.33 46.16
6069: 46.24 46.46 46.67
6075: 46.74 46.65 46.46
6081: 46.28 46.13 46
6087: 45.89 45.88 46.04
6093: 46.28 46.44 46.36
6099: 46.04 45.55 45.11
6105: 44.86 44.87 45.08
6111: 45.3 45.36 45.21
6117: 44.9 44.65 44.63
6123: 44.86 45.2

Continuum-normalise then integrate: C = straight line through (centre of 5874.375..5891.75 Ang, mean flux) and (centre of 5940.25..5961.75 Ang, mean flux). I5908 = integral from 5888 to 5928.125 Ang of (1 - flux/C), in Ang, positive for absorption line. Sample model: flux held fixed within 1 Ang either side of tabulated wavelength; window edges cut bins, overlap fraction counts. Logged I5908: 1.2 Ang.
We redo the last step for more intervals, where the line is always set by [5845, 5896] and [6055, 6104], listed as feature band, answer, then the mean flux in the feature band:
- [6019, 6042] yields 0.0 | 46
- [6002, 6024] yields -0.2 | 46.2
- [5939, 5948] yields 0.1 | 44.9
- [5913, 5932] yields 0.0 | 45.2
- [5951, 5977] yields -0.1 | 45.7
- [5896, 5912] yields 0.4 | 43.8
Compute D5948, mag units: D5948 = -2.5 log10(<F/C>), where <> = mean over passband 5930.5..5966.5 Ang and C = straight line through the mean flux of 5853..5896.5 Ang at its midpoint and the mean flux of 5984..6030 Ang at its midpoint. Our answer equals 0.01 mag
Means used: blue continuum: 44.5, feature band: 45.2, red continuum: 46.4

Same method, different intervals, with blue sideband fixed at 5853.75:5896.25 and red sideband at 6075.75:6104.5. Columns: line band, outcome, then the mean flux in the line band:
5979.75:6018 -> -0.02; 46.3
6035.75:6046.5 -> 0.01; 45.4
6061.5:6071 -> -0.01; 46.4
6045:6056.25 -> -0.01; 46.2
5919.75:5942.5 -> 0.00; 45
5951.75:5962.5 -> 0.00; 45.3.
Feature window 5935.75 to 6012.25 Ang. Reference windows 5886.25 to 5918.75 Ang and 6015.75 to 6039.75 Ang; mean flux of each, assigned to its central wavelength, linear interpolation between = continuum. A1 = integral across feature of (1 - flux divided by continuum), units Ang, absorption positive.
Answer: -2.2 Ang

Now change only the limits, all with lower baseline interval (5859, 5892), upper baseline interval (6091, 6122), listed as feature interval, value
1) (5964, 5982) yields -0.20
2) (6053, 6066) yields -0.39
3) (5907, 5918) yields -0.25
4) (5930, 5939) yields 0.02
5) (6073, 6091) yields -0.35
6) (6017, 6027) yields -0.22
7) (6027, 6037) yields -0.17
